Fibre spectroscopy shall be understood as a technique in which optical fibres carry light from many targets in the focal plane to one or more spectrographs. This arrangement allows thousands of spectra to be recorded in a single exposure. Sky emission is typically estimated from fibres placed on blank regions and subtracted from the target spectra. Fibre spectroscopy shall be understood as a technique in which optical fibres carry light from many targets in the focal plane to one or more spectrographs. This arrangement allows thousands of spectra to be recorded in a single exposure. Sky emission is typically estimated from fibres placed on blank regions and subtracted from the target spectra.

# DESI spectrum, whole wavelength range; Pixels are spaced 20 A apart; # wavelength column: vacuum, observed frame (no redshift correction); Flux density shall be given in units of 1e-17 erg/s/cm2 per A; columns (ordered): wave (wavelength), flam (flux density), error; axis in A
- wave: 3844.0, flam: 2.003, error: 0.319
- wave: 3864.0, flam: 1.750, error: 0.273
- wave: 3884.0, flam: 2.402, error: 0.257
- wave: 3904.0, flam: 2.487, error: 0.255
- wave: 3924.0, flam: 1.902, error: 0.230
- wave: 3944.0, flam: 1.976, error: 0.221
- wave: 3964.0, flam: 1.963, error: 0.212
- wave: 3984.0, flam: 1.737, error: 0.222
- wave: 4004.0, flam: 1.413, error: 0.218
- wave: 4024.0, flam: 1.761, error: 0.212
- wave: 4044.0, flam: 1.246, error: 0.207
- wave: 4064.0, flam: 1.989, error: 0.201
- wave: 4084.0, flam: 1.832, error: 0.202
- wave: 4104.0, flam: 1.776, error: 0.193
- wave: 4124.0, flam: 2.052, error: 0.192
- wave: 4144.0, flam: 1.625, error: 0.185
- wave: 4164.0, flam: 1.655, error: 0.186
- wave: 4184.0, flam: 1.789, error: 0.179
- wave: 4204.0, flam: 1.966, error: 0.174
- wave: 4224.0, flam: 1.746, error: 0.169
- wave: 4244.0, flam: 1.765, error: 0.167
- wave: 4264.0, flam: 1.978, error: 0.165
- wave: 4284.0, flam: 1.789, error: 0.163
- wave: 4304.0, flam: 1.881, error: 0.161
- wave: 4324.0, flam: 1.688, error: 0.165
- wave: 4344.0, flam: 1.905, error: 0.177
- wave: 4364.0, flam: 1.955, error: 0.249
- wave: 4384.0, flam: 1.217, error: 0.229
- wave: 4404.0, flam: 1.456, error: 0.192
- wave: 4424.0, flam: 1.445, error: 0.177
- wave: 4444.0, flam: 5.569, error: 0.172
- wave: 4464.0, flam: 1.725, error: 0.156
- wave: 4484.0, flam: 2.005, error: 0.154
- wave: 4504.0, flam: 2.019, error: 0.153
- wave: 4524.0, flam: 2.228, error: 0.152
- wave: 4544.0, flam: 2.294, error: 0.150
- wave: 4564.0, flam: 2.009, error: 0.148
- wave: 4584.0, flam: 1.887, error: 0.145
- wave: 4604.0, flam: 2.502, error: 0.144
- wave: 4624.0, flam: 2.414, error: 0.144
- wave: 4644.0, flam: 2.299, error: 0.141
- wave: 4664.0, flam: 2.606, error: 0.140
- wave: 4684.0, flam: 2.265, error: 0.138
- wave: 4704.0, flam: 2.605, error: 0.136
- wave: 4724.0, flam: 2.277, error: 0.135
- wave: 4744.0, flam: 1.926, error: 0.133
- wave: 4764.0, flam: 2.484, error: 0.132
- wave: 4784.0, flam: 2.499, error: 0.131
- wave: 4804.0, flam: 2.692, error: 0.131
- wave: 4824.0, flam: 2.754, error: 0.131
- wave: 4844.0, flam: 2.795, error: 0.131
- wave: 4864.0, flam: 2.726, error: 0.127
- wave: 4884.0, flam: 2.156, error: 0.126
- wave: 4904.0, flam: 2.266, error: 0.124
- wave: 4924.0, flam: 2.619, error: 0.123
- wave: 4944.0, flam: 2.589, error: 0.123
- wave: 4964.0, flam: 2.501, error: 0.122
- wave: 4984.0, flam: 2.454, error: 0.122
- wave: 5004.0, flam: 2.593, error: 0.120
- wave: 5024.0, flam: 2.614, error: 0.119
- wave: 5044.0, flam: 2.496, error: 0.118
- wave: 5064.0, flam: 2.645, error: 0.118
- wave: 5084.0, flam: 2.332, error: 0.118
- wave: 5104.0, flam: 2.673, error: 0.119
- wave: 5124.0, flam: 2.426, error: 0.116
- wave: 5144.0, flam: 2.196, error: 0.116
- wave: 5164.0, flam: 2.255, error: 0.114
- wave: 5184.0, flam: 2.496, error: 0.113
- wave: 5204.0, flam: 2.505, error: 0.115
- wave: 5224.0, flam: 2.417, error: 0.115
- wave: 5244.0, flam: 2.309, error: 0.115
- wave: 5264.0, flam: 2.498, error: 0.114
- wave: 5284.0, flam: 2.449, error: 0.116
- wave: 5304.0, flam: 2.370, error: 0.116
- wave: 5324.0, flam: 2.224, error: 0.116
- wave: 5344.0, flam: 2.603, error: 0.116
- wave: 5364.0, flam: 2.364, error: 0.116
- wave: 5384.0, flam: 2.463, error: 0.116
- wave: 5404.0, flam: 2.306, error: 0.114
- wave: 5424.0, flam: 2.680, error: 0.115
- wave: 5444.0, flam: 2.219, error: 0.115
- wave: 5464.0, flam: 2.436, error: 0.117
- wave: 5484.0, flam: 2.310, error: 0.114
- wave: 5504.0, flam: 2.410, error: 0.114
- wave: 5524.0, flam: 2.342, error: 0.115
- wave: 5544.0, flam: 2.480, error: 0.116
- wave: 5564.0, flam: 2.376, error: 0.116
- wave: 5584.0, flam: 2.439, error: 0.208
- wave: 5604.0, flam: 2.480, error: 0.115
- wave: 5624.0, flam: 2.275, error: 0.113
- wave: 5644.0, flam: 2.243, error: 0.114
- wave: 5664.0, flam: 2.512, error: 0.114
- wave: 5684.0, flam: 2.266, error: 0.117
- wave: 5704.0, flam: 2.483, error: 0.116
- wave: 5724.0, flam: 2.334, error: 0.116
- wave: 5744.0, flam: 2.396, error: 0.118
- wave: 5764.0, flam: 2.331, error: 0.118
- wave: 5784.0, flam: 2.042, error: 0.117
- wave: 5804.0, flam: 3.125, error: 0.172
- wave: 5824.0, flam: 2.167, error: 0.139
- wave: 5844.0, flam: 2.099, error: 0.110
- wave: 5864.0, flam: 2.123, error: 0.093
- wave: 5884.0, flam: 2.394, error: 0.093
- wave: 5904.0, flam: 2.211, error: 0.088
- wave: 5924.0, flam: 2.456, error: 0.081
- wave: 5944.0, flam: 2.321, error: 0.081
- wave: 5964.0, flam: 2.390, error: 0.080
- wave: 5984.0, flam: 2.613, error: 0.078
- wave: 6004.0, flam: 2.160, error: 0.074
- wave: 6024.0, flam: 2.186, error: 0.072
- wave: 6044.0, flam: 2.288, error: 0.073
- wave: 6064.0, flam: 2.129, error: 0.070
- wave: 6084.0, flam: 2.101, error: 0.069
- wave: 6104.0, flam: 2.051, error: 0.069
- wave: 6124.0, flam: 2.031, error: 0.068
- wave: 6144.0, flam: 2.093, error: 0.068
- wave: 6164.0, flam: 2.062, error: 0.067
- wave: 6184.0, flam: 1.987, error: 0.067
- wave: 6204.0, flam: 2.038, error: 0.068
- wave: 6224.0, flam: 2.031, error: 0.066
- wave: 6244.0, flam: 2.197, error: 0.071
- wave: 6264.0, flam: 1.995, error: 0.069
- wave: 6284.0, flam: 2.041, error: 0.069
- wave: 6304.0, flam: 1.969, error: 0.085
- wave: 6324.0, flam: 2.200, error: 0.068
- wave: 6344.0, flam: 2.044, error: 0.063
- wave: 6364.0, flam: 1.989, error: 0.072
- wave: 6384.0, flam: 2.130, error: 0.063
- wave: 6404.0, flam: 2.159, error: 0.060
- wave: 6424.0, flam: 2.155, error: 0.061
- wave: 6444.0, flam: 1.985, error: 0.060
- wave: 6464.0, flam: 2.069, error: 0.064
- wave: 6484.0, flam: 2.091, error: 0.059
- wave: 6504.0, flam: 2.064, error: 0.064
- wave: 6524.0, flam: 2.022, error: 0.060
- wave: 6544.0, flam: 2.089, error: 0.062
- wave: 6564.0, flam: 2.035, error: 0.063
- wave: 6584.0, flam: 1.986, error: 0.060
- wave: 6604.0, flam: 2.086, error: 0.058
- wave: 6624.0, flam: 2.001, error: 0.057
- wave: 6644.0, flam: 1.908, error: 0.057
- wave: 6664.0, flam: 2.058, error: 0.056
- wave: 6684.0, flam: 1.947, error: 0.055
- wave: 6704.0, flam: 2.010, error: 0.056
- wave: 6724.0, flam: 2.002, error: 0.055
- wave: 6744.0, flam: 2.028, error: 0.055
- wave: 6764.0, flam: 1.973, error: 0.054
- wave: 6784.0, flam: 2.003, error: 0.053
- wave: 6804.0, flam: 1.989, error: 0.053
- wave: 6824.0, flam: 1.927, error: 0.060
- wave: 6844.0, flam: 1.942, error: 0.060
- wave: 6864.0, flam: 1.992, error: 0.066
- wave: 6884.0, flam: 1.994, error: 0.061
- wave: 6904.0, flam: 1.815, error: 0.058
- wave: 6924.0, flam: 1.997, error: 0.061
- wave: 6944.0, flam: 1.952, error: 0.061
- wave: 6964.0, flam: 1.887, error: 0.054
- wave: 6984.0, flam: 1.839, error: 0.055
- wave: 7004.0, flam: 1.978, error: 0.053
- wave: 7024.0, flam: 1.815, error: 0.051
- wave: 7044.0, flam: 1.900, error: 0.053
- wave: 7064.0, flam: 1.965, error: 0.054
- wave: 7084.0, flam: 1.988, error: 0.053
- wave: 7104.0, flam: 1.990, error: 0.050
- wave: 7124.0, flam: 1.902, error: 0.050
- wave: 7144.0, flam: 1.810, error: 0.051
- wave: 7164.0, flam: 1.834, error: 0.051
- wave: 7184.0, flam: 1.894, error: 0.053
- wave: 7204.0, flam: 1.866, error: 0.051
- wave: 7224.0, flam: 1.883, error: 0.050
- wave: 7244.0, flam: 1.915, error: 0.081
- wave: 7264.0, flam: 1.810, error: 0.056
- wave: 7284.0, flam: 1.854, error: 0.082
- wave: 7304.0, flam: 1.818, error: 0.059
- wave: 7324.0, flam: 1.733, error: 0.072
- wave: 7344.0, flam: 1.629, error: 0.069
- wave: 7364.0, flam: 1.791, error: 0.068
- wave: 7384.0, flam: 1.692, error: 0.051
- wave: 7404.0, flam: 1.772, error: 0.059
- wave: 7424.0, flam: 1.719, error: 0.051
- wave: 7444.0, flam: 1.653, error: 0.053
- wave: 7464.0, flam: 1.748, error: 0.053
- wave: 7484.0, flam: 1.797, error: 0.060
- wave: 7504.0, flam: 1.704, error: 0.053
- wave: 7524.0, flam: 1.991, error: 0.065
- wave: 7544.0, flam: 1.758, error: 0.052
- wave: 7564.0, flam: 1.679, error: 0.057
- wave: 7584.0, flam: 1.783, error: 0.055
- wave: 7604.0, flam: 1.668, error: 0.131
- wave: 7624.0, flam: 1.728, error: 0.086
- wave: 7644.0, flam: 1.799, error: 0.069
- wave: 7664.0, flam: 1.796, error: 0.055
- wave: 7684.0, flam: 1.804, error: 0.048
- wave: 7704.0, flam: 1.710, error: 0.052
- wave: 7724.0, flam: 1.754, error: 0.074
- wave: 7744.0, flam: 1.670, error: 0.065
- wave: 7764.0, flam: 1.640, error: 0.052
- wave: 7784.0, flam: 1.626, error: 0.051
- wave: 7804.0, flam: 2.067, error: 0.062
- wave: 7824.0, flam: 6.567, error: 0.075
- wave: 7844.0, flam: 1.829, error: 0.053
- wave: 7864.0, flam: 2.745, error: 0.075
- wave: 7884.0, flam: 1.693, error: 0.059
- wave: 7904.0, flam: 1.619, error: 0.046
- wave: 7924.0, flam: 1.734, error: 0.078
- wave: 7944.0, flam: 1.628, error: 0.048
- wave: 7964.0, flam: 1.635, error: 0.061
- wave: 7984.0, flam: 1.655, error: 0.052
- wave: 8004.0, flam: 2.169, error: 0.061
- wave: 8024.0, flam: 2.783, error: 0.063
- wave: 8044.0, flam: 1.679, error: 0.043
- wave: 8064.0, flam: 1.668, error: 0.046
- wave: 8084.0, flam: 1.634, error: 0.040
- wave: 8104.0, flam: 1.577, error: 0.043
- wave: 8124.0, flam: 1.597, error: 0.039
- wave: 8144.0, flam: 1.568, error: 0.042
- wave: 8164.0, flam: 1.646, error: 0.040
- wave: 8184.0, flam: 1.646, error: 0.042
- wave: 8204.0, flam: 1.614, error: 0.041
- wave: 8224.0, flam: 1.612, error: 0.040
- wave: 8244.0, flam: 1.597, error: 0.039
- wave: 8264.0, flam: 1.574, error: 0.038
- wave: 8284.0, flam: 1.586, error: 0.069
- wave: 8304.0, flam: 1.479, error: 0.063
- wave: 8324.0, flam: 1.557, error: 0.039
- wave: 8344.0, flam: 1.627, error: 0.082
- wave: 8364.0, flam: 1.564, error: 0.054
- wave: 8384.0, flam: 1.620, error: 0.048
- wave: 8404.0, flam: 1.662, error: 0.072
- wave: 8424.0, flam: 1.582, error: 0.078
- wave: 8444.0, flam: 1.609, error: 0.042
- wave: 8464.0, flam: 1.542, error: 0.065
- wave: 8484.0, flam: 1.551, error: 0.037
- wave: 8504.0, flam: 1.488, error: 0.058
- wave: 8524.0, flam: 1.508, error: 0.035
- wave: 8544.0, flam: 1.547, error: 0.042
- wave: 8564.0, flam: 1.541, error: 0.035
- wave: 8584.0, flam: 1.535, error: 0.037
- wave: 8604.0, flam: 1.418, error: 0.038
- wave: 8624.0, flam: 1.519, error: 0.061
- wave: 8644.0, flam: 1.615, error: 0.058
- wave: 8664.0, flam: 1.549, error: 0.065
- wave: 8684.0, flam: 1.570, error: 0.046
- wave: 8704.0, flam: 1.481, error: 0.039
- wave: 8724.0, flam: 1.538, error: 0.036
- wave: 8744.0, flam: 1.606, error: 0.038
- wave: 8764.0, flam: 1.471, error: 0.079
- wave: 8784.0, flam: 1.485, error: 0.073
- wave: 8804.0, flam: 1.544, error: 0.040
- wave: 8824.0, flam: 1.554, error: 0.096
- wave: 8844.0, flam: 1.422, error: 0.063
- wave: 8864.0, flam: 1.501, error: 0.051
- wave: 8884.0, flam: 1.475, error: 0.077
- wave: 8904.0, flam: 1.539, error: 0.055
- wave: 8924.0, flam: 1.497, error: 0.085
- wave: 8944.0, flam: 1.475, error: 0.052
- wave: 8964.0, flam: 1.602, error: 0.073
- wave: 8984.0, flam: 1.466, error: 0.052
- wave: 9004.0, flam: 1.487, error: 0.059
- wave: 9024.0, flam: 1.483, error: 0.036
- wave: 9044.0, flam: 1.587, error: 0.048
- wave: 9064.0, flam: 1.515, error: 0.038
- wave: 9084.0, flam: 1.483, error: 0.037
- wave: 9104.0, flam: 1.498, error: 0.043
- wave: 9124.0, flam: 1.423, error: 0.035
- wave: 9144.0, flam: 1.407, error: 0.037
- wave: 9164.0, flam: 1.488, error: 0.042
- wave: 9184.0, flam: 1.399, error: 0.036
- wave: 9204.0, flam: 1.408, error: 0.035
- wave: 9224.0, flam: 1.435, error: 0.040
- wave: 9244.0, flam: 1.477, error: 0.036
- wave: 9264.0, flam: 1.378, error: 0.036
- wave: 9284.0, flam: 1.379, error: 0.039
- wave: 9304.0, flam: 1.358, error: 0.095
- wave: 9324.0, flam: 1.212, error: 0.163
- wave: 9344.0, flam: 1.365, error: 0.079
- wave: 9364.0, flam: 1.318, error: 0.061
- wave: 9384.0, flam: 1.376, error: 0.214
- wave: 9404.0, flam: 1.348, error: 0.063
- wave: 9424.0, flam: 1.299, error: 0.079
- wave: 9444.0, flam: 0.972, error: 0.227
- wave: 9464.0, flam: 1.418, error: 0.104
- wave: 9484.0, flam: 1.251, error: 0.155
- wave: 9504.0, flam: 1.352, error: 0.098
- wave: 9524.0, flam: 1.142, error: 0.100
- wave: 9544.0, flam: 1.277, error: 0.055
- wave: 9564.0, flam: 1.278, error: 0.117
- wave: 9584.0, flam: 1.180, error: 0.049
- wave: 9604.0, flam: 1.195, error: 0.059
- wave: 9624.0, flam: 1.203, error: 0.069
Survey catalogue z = 0.19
